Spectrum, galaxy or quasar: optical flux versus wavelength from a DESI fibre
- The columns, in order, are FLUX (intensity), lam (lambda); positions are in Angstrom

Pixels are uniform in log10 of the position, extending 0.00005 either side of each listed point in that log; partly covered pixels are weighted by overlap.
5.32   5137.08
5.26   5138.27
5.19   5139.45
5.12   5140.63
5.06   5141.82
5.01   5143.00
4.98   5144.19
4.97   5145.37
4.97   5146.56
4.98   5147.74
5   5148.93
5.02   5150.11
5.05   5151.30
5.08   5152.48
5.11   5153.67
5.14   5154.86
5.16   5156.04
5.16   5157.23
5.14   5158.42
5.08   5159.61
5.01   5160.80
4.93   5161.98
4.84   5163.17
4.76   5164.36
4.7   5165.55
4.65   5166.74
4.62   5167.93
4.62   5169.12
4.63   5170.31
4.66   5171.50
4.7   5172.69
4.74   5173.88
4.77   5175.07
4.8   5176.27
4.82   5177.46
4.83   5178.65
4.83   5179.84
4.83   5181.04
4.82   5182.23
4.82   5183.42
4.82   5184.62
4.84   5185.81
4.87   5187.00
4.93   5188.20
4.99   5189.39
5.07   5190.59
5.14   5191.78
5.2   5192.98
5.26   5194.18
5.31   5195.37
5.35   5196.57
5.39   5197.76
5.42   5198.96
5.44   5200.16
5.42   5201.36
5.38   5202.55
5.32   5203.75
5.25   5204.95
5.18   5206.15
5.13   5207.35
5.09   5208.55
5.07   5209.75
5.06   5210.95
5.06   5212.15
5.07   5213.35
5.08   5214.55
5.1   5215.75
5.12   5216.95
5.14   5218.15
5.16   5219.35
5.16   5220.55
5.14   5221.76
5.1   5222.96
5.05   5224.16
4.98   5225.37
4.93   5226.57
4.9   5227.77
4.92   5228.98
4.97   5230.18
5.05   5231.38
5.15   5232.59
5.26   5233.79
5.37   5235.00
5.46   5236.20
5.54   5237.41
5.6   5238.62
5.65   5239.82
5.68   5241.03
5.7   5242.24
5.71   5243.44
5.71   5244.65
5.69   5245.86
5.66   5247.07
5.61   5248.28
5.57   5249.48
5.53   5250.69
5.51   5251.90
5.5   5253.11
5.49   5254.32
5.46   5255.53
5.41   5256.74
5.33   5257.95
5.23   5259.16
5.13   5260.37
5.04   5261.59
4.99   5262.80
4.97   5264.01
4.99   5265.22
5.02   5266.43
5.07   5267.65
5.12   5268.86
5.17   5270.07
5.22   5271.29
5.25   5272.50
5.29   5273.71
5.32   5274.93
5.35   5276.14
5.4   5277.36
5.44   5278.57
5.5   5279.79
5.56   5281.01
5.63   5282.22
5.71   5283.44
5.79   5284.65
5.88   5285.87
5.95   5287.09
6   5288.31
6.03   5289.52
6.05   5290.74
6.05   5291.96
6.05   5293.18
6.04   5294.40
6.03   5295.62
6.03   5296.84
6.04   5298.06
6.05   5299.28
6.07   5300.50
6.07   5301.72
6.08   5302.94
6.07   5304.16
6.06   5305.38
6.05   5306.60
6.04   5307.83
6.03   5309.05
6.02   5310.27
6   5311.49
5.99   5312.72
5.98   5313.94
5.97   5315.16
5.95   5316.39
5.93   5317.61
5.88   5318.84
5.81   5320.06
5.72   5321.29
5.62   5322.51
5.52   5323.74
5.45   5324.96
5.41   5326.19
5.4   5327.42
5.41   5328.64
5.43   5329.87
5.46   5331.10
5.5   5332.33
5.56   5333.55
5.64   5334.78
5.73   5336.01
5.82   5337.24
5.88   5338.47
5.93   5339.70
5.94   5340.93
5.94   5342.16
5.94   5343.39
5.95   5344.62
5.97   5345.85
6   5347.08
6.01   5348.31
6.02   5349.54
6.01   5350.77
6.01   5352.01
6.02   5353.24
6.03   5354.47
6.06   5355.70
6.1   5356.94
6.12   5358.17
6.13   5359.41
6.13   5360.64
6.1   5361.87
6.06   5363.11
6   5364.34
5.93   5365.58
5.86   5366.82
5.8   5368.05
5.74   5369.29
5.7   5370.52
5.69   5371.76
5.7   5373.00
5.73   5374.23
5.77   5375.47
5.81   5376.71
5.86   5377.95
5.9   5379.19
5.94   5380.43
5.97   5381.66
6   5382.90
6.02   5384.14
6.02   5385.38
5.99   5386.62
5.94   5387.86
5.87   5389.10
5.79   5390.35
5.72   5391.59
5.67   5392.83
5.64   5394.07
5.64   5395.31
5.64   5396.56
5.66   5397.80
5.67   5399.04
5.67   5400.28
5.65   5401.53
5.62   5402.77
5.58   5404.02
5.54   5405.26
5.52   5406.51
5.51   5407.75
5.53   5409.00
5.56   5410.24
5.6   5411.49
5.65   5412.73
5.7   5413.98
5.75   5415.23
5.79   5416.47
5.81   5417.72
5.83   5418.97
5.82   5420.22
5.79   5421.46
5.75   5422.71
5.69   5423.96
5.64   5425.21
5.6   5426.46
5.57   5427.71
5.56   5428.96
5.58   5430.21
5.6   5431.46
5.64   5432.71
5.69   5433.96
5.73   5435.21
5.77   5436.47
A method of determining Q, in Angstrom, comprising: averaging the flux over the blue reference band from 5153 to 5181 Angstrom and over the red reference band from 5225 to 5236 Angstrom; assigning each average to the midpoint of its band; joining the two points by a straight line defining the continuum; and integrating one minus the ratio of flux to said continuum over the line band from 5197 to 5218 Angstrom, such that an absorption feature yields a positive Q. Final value -0.9 Angstrom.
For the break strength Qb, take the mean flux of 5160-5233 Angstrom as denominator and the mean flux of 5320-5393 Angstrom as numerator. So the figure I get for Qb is 1.2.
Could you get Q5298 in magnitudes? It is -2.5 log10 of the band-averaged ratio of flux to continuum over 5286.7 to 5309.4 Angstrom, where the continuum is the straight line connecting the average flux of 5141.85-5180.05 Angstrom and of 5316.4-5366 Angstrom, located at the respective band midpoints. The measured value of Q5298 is -0.079 mag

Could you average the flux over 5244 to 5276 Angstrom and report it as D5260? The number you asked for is 5.32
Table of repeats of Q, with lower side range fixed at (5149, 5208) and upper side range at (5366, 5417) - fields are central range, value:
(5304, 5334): -1.5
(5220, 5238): 0.2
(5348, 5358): -0.8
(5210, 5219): 0.1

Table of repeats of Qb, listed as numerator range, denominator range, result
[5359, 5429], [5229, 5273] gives 1.08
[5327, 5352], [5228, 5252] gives 1.06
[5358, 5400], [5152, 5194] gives 1.20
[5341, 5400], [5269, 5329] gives 1.02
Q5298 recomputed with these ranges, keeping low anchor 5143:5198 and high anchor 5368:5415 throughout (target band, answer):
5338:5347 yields -0.072 mag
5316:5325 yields -0.052 mag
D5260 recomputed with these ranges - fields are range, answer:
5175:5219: 5.09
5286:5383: 5.89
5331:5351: 5.85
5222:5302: 5.48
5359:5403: 5.84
